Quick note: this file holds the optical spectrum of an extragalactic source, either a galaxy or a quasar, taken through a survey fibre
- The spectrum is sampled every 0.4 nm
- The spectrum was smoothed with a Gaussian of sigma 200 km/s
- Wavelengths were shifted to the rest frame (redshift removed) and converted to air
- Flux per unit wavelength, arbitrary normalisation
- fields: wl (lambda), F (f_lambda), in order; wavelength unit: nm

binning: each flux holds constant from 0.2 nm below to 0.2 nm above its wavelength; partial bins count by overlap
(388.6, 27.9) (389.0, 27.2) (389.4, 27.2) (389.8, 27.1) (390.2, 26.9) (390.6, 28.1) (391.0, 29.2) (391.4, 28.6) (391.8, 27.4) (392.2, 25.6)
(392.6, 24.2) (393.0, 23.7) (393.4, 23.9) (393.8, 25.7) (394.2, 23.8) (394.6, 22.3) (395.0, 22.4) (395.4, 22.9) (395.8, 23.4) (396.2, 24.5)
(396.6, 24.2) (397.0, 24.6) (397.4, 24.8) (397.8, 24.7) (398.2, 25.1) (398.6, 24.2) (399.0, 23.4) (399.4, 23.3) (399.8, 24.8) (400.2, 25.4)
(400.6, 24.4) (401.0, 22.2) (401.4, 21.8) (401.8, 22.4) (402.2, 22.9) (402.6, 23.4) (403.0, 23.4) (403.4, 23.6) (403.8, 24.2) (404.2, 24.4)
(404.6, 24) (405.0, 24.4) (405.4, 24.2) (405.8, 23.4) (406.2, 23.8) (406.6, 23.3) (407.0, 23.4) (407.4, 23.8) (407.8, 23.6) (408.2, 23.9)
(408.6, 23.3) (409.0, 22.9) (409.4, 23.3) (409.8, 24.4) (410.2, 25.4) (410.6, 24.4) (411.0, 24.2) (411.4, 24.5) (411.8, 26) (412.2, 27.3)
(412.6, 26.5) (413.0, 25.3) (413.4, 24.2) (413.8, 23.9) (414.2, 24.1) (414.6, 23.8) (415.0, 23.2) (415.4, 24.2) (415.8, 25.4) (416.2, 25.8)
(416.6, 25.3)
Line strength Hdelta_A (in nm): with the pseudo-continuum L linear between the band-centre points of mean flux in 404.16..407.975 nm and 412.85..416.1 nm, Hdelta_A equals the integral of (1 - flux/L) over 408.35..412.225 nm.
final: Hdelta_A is -0.062 nm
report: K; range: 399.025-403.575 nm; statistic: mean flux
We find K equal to 23.4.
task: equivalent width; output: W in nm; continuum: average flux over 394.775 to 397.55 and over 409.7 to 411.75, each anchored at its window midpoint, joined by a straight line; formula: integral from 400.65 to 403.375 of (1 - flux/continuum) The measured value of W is 0.15 nm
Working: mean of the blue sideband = 23.8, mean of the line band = 22.8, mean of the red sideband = 24.7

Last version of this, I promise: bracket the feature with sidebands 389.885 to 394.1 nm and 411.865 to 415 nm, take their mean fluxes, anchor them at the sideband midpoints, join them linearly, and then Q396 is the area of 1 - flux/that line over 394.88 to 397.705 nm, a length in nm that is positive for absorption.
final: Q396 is 0.23 nm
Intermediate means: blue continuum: 26.3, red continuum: 24.9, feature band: 23.9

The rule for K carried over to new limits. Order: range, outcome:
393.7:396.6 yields 23.5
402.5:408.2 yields 23.8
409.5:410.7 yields 24.6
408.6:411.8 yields 24.2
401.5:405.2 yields 23.6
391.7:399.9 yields 24.2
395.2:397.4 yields 24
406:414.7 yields 24.3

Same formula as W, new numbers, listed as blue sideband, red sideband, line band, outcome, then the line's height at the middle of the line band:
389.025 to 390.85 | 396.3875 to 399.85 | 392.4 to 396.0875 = 0.308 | 25.8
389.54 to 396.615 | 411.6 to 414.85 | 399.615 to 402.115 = 0.172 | 25.2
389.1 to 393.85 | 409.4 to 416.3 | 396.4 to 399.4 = 0.189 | 26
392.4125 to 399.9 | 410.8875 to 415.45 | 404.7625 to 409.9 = 0.180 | 24.5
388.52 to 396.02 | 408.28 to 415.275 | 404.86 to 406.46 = 0.061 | 24.8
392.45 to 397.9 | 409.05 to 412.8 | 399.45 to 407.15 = 0.264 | 24.5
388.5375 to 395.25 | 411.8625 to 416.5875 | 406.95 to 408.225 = 0.078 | 25.2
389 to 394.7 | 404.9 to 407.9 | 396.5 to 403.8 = 0.272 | 24.7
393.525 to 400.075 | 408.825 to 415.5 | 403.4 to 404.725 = 0.009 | 24.3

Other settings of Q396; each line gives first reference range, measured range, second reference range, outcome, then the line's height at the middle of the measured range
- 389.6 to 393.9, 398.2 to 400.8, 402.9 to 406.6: 0.063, 24.9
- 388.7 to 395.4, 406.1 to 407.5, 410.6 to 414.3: 0.097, 25.3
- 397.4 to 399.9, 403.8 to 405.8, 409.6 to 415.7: 0.027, 24.5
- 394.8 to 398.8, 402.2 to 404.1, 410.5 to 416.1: 0.059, 24.4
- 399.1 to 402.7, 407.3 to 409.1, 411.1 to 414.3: 0.074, 24.5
